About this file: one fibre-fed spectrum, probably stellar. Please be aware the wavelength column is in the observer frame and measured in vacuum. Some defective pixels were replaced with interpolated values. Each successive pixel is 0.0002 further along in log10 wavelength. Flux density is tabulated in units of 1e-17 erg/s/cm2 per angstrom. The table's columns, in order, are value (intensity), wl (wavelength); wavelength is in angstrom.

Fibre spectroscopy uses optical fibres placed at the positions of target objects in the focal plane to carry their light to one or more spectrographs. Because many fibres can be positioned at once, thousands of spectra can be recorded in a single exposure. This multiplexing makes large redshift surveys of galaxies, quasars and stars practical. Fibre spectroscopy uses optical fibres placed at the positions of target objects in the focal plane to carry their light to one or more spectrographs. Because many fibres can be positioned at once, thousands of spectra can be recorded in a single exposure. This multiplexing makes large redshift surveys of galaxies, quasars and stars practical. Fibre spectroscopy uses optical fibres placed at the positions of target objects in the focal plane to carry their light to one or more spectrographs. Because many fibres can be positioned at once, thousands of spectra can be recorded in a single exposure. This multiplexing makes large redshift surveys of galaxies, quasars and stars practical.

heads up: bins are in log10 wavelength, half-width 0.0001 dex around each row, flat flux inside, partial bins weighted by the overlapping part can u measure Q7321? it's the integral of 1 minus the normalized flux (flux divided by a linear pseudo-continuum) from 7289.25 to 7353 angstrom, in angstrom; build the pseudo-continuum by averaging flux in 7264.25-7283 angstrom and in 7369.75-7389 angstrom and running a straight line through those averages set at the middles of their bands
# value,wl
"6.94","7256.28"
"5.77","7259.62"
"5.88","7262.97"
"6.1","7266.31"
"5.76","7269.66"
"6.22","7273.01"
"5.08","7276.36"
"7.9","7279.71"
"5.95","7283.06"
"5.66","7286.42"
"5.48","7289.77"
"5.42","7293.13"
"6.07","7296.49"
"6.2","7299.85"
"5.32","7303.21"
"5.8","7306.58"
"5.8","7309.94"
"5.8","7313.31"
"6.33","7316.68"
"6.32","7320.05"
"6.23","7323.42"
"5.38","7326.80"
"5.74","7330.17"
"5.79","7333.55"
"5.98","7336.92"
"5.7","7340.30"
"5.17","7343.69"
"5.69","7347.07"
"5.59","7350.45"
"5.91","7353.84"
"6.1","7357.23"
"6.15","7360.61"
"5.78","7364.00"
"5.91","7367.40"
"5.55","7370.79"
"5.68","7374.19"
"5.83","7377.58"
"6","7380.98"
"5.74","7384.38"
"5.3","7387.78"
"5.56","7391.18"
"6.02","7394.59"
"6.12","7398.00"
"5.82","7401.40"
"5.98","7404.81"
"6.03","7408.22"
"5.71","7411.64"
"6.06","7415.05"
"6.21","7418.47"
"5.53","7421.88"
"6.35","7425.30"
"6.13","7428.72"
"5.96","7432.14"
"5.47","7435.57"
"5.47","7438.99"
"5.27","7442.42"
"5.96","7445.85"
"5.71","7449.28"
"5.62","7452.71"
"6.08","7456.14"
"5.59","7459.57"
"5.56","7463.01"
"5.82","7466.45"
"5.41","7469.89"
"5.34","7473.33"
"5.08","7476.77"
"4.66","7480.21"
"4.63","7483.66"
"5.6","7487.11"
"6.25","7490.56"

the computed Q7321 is 1.9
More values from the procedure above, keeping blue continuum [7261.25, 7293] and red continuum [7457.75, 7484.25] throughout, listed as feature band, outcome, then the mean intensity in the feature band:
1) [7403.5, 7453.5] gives -3.60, 5.83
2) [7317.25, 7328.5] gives -0.38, 6.01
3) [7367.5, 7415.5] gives -2.08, 5.81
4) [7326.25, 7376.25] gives -0.33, 5.75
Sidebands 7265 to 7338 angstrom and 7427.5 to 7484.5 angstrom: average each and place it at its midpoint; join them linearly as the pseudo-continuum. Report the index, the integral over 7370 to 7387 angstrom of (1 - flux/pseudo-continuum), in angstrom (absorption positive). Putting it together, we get -0.07 angstrom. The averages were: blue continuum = 5.92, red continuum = 5.52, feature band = 5.75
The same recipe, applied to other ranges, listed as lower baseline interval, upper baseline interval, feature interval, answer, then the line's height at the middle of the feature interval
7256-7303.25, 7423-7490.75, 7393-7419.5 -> -1.4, 5.69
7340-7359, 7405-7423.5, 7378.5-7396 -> 0.3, 5.82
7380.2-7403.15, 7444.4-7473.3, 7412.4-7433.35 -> -1.0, 5.74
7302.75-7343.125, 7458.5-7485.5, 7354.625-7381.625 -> -1.0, 5.67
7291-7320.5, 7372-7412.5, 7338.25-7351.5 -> 0.7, 5.85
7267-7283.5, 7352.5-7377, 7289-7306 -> 1.1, 6.11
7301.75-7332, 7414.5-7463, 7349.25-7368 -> -0.2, 5.84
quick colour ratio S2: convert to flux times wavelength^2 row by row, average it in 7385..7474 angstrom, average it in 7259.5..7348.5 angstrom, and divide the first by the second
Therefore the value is 1.0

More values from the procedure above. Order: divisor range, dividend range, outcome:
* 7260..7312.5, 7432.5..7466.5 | 1.00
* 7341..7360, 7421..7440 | 1.04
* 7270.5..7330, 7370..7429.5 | 1.02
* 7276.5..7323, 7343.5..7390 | 0.98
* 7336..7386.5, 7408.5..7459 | 1.03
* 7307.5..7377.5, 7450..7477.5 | 0.99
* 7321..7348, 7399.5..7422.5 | 1.06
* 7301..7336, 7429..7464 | 1.01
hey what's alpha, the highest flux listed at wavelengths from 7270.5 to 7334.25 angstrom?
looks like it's 7.9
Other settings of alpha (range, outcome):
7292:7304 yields 6.2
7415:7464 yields 6.35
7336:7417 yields 6.15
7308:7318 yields 6.33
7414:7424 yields 6.21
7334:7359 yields 6.1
